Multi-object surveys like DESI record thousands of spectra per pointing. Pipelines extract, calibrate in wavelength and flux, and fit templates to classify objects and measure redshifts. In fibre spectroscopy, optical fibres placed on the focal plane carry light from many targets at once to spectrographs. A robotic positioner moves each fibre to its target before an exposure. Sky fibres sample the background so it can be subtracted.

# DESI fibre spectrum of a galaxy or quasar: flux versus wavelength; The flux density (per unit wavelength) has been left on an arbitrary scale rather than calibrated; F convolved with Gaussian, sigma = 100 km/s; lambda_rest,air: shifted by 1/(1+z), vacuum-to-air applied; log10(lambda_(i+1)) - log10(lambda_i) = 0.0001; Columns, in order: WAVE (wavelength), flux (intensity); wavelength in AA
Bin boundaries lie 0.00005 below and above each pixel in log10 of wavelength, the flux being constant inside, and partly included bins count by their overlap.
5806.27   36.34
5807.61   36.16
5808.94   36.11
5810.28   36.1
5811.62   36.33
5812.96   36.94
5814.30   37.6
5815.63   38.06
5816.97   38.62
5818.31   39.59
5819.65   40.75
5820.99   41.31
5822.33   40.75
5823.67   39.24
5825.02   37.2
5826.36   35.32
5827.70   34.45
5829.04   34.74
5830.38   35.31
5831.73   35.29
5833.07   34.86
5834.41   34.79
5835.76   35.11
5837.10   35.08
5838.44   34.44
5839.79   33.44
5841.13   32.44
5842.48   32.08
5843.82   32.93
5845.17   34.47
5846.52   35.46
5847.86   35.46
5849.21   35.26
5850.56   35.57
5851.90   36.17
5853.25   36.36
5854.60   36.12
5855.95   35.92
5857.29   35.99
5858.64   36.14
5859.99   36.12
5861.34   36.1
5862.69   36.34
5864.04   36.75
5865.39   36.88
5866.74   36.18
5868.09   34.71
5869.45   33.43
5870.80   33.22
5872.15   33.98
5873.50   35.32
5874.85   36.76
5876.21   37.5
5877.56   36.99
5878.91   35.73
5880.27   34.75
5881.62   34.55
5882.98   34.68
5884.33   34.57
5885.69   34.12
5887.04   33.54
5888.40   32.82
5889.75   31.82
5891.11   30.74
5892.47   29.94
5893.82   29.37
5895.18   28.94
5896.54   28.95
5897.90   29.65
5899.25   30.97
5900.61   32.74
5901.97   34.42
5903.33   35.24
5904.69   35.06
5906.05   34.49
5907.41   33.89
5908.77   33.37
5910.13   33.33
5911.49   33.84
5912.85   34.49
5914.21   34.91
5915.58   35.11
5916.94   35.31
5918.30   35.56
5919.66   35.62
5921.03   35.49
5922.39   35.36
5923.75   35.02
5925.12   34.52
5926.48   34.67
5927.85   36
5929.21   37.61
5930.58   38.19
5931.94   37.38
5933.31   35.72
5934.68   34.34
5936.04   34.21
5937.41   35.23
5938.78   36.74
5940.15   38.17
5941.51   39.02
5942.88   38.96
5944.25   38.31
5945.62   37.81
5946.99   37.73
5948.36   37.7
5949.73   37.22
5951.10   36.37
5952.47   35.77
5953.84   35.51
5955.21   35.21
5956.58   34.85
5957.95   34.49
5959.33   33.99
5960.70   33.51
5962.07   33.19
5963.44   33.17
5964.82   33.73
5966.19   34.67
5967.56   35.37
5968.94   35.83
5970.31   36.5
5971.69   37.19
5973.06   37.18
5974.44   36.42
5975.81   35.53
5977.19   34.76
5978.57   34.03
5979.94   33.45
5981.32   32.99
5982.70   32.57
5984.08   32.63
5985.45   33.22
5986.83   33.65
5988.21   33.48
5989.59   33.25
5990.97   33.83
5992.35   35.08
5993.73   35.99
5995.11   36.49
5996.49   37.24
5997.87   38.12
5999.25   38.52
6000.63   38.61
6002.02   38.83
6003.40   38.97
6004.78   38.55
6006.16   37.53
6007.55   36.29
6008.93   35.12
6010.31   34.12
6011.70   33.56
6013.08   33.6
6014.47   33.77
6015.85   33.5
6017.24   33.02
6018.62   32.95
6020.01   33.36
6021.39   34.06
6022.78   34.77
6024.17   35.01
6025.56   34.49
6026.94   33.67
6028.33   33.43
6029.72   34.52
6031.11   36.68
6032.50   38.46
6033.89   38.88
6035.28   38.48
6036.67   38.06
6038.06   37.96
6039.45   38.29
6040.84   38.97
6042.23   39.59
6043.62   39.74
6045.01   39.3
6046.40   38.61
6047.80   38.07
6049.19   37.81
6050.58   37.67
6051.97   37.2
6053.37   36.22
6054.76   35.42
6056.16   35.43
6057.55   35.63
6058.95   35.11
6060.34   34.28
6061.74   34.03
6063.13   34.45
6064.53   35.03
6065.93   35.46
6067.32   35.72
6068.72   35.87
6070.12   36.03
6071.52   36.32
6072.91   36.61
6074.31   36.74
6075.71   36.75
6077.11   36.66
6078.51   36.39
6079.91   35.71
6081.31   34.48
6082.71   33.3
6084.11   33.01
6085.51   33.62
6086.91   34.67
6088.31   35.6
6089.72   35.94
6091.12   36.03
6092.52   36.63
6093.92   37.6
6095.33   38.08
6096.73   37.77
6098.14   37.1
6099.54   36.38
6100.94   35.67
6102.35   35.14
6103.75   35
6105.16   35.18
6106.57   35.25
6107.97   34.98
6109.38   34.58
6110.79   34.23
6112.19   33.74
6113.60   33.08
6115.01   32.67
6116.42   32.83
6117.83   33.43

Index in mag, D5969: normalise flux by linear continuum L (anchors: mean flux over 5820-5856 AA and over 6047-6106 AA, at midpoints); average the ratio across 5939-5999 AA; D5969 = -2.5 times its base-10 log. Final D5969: 0.01 mag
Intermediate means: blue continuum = 35.6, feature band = 35.5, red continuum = 35.9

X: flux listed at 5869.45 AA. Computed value 33.43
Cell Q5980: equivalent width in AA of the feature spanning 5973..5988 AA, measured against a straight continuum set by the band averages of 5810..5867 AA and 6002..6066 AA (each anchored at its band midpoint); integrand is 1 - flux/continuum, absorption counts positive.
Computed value 0.8 AA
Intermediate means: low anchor 36.1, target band 34.1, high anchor 36.1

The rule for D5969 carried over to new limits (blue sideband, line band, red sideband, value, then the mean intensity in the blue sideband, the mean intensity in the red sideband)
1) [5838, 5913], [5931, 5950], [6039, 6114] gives -0.068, 34.2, 36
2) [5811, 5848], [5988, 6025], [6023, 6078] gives 0.030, 36.2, 36.6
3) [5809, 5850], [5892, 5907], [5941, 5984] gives 0.126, 36.1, 35.5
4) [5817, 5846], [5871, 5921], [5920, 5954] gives 0.080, 35.9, 36.5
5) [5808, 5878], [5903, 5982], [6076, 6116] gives 0.007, 36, 35.3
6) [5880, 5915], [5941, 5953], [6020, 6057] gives -0.102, 32.9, 36.9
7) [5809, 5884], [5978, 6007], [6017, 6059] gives 0.024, 35.9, 36.5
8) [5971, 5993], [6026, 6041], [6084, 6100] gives -0.053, 34.3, 36.1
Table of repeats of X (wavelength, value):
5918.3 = 35.56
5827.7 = 34.45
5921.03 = 35.49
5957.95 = 34.49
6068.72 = 35.87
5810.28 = 36.1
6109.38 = 34.58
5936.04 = 34.21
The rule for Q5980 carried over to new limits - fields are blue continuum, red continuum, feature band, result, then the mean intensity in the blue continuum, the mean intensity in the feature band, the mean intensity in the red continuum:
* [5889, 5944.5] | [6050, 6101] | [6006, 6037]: 0.3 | 34.4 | 35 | 35.8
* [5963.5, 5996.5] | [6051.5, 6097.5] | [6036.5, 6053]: -1.4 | 34.7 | 38.4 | 35.7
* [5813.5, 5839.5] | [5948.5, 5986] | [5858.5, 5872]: 0.3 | 36.9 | 35.5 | 34.8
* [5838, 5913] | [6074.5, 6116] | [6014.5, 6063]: -1.6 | 34.2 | 36.2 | 35.3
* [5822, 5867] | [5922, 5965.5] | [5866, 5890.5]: 0.7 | 35.5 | 34.7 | 35.9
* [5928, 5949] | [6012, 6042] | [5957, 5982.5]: 1.3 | 37.1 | 34.7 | 35.6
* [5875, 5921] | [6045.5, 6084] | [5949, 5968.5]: -0.2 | 33.6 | 34.8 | 35.9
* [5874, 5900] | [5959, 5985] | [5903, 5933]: -1.5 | 33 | 35.2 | 34.6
